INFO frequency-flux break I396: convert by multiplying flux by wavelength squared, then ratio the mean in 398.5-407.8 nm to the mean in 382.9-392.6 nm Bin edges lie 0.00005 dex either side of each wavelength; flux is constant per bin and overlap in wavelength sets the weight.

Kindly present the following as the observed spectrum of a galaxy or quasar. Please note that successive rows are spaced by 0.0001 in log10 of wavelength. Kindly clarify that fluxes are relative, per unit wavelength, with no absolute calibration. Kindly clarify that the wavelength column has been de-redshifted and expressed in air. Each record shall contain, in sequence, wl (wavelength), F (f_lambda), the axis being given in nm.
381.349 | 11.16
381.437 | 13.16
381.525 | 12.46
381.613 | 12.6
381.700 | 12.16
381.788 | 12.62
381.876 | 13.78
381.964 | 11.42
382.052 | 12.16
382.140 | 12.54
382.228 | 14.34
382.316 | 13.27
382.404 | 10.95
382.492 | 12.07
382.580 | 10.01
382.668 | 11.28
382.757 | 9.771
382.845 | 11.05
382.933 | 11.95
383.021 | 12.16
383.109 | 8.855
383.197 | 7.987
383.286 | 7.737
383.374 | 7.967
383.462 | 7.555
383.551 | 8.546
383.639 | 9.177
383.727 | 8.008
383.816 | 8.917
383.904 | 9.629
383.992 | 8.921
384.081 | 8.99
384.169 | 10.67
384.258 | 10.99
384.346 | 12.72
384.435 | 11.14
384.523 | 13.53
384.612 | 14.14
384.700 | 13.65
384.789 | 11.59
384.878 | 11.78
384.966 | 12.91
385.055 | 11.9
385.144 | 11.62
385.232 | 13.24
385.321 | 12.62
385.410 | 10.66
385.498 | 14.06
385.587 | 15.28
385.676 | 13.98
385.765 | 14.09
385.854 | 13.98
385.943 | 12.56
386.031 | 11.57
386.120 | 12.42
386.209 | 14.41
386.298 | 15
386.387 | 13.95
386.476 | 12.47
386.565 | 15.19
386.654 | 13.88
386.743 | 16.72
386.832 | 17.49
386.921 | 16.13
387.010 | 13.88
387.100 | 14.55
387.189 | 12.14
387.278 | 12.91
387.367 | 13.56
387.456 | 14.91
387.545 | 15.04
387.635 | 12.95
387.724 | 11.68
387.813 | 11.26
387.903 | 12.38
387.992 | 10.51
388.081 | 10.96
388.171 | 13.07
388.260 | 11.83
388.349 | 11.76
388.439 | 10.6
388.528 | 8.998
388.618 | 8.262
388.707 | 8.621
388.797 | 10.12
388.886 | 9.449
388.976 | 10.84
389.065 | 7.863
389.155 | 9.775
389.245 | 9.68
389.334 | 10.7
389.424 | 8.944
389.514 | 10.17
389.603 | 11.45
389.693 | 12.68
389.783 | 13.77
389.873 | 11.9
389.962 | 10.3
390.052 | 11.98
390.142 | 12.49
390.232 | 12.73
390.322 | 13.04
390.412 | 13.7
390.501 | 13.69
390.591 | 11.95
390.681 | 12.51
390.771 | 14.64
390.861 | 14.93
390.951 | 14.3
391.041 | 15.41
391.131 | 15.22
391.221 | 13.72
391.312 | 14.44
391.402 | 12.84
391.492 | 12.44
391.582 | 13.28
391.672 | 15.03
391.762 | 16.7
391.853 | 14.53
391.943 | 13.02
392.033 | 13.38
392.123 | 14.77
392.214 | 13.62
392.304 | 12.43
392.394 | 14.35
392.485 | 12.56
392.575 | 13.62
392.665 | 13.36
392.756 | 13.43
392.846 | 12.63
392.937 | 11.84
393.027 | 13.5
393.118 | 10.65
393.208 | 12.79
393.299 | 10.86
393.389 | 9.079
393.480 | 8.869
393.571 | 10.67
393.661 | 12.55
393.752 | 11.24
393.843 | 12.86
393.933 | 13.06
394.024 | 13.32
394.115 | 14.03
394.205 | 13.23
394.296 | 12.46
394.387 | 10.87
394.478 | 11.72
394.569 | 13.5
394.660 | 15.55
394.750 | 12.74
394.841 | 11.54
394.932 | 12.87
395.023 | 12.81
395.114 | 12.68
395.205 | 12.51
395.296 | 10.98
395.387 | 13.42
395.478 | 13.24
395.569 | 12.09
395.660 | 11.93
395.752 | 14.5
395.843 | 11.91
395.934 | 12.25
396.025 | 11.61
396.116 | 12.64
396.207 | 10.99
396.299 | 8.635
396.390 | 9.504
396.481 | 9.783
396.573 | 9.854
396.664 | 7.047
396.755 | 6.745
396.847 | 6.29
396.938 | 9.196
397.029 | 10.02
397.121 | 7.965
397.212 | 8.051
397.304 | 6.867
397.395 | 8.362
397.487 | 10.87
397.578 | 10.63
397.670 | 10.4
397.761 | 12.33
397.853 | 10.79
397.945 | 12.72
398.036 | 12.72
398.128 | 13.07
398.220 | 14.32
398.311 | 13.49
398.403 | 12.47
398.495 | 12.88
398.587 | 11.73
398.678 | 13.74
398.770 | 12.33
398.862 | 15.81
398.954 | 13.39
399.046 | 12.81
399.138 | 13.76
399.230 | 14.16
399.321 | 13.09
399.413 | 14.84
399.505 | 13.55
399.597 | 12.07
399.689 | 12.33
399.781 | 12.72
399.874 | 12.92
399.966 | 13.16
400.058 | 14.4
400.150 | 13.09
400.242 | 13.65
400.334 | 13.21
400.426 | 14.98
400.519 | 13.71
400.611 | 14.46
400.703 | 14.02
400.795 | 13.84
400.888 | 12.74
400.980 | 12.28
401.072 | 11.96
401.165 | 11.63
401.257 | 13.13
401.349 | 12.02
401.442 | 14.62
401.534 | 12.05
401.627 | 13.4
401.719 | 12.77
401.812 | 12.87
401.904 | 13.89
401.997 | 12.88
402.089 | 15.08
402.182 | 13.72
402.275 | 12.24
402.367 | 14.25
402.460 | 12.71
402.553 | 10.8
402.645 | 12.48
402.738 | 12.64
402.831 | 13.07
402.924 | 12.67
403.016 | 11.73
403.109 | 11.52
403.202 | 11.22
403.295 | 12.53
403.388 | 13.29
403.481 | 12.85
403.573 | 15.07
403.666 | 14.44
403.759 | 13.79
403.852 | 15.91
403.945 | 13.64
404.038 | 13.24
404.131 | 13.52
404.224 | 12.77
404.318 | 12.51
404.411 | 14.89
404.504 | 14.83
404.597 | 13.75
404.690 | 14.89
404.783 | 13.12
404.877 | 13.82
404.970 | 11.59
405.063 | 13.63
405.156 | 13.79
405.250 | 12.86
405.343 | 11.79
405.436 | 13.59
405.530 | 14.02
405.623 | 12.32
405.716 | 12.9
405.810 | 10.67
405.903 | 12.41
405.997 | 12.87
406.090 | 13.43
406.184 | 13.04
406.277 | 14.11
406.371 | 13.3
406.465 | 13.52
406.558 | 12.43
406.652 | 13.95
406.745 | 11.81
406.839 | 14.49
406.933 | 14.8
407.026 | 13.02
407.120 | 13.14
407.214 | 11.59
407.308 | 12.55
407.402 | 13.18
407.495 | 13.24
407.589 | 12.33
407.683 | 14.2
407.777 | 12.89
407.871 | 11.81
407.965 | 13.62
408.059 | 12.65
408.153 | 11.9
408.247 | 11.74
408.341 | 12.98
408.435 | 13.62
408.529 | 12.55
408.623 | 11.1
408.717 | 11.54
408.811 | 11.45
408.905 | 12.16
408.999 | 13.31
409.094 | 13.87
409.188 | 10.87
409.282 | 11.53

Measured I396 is 1.16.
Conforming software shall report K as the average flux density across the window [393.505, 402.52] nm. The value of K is 12.3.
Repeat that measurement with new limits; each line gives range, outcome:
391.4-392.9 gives 13.7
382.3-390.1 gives 11.7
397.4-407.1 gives 13.1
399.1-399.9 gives 13.3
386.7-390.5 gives 12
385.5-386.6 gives 13.7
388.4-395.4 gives 12.3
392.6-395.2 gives 12.3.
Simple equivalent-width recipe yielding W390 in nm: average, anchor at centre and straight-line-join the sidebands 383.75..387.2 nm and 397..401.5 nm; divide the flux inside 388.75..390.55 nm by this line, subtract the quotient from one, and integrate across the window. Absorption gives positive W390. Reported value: 0.21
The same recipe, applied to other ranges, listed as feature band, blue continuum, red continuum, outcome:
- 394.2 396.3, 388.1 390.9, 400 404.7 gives -0.036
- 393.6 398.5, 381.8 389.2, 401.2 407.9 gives 0.426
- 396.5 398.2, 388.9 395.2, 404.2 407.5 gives 0.409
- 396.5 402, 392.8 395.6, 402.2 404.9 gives 0.275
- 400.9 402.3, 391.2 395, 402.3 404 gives 0.003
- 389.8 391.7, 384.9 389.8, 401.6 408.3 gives -0.126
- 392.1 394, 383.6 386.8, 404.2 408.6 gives 0.055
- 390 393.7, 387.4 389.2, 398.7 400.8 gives -0.402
